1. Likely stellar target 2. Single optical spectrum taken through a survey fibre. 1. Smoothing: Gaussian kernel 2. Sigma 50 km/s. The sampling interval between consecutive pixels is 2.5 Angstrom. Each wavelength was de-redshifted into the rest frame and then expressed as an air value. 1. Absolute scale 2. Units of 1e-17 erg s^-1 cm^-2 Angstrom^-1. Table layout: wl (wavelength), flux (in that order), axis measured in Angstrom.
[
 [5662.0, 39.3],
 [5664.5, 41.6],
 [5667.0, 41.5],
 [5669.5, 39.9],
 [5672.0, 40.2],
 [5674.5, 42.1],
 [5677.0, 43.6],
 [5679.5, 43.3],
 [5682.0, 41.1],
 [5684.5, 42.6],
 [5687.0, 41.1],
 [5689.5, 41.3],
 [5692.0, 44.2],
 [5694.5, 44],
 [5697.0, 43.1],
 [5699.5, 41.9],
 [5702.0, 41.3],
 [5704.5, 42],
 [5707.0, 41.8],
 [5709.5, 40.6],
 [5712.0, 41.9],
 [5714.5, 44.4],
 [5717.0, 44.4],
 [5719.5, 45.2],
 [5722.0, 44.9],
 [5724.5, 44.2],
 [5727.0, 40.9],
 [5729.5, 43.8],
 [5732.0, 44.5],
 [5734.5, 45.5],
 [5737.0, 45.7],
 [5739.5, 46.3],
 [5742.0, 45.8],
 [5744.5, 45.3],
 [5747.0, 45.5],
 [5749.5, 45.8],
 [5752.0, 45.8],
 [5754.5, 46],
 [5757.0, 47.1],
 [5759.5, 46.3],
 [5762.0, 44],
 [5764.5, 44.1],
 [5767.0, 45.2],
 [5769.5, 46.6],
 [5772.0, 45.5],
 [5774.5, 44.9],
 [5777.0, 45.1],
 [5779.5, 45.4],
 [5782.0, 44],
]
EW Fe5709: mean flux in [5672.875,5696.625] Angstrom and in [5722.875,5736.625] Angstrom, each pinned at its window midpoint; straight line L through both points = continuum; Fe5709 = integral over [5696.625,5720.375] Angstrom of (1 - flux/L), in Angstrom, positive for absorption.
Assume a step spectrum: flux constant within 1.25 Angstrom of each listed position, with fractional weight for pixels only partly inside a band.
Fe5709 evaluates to 0.38 Angstrom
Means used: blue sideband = 42.6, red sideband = 43.9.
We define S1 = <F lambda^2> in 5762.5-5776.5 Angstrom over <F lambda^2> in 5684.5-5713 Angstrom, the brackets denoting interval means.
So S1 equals 1.10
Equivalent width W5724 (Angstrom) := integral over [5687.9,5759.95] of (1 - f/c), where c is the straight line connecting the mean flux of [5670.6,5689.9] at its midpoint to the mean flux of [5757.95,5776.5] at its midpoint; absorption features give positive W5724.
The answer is -0.8 Angstrom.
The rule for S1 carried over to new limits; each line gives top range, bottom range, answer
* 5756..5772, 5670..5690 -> 1.12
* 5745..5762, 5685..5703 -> 1.10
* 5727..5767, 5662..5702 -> 1.10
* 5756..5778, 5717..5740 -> 1.03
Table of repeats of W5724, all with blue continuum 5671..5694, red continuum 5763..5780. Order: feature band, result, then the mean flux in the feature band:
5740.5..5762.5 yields -0.61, 45.8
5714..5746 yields -0.62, 44.7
